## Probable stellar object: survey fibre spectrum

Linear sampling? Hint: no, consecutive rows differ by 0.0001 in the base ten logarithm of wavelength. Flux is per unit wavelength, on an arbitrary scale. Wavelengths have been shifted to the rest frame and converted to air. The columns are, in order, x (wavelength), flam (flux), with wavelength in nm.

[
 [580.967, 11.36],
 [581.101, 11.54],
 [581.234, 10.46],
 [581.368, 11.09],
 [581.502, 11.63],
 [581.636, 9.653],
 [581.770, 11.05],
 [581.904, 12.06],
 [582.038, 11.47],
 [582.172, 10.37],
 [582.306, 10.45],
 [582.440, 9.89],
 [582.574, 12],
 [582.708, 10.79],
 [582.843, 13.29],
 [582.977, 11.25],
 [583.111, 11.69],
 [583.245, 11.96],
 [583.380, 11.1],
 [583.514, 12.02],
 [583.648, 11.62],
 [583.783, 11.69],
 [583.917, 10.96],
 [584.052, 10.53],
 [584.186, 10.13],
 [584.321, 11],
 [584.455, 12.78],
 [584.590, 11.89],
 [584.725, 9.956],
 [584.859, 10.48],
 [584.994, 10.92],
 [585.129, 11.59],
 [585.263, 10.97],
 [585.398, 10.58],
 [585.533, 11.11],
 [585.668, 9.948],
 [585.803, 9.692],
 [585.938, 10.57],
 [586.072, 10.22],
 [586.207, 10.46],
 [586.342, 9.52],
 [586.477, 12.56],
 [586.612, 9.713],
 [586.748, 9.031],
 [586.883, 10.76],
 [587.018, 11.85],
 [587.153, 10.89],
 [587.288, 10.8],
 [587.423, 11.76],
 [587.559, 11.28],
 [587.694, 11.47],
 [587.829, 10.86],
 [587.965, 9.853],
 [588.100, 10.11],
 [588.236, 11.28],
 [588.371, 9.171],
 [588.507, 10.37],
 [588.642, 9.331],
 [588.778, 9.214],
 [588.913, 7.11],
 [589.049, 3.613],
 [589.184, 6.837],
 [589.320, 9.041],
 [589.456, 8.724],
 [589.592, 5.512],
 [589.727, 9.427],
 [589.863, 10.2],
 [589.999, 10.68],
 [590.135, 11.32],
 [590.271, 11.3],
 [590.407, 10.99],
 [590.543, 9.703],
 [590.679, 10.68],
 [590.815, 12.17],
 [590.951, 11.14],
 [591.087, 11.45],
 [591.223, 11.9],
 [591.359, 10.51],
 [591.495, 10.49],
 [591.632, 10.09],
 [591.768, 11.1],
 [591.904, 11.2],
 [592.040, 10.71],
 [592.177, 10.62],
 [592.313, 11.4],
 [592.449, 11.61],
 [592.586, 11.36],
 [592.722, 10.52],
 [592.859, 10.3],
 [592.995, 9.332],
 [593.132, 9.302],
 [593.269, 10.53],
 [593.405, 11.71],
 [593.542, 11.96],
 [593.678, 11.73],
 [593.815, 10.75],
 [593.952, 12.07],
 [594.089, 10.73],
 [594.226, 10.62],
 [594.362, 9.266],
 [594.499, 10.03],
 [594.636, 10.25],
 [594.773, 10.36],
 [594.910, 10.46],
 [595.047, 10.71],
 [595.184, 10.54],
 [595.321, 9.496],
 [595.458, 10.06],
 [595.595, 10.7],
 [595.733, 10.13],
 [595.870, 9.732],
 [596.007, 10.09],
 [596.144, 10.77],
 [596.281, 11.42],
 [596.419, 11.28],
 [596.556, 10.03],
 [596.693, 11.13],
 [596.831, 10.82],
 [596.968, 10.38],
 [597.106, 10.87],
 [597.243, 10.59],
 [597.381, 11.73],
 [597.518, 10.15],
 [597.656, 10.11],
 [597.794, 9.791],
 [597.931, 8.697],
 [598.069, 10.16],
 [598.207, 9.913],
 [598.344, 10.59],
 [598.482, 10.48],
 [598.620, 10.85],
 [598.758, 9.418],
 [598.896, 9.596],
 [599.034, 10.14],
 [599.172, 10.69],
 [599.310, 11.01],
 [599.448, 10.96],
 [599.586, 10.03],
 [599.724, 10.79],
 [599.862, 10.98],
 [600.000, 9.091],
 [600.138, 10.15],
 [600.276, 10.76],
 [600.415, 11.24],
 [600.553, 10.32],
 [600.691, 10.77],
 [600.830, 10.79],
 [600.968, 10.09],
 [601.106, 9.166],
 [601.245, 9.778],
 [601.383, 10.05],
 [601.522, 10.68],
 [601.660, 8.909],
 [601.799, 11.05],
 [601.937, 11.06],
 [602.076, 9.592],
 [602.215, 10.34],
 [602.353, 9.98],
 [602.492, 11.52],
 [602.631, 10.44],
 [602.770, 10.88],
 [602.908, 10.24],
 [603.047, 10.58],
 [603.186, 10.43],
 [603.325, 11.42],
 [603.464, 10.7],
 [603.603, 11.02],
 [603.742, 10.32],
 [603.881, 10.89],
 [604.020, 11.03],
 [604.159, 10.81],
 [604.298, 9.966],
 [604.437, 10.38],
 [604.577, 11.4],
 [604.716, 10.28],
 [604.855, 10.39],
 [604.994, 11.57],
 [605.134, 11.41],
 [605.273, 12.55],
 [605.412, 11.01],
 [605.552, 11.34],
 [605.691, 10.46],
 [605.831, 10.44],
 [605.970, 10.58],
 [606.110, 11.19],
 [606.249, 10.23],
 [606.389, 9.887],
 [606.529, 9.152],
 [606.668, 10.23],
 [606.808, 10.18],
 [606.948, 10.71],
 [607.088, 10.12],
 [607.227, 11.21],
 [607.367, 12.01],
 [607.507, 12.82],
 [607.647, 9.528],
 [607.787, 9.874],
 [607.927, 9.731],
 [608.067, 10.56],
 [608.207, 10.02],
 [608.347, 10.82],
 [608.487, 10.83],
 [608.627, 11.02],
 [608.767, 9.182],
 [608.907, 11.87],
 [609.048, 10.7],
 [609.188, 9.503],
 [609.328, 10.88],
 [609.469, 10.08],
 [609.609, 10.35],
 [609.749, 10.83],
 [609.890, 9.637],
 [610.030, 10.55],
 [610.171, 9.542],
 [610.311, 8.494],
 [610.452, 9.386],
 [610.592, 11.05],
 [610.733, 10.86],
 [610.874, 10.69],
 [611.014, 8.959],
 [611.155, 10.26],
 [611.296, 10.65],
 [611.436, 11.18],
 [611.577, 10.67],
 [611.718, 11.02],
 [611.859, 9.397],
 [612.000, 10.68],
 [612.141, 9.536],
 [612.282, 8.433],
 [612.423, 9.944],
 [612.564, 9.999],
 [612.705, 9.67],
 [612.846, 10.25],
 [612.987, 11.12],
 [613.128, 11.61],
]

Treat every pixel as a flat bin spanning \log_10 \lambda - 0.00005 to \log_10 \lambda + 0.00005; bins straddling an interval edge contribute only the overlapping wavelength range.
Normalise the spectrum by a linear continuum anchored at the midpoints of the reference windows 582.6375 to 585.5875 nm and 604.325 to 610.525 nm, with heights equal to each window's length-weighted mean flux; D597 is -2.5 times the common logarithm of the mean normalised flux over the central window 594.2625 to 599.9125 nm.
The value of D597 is 0.05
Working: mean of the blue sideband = 11.3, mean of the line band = 10.4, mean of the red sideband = 10.5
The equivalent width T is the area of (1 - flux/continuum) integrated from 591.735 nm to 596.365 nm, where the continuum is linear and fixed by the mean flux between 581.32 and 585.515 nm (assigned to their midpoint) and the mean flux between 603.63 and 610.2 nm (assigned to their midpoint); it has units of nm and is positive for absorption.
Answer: 0.12 nm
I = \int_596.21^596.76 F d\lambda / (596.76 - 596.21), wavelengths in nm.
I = 11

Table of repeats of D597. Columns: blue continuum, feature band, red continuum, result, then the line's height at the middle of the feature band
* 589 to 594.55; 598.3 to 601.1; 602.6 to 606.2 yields 0.03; 10.7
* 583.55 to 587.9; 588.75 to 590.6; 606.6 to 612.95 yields 0.22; 10.8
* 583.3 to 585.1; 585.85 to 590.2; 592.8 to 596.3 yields 0.12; 10.9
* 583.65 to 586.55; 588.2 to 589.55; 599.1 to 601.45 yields 0.27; 10.7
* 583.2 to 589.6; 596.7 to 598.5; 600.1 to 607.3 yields 0.01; 10.5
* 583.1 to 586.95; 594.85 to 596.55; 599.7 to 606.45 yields 0.03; 10.7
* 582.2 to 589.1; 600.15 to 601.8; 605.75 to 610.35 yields 0.02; 10.5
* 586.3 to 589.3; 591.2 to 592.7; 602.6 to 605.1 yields -0.09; 10.1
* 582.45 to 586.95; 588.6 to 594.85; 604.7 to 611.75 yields 0.07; 10.8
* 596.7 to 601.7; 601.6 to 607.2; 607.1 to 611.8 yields -0.03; 10.4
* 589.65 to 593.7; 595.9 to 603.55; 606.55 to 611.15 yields 0.02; 10.6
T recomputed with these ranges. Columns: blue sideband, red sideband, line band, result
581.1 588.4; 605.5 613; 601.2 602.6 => 0.027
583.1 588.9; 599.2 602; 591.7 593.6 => -0.044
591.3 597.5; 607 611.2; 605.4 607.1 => 0.003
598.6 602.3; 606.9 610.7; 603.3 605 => -0.063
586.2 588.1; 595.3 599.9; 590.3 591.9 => -0.049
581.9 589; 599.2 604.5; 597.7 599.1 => 0.077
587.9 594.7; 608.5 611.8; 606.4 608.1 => -0.030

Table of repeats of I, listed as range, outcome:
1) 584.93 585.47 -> 11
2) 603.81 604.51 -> 10.6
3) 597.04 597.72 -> 10.7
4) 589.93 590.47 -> 11.1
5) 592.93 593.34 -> 9.74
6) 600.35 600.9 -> 10.8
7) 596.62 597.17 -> 10.8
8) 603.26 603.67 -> 11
